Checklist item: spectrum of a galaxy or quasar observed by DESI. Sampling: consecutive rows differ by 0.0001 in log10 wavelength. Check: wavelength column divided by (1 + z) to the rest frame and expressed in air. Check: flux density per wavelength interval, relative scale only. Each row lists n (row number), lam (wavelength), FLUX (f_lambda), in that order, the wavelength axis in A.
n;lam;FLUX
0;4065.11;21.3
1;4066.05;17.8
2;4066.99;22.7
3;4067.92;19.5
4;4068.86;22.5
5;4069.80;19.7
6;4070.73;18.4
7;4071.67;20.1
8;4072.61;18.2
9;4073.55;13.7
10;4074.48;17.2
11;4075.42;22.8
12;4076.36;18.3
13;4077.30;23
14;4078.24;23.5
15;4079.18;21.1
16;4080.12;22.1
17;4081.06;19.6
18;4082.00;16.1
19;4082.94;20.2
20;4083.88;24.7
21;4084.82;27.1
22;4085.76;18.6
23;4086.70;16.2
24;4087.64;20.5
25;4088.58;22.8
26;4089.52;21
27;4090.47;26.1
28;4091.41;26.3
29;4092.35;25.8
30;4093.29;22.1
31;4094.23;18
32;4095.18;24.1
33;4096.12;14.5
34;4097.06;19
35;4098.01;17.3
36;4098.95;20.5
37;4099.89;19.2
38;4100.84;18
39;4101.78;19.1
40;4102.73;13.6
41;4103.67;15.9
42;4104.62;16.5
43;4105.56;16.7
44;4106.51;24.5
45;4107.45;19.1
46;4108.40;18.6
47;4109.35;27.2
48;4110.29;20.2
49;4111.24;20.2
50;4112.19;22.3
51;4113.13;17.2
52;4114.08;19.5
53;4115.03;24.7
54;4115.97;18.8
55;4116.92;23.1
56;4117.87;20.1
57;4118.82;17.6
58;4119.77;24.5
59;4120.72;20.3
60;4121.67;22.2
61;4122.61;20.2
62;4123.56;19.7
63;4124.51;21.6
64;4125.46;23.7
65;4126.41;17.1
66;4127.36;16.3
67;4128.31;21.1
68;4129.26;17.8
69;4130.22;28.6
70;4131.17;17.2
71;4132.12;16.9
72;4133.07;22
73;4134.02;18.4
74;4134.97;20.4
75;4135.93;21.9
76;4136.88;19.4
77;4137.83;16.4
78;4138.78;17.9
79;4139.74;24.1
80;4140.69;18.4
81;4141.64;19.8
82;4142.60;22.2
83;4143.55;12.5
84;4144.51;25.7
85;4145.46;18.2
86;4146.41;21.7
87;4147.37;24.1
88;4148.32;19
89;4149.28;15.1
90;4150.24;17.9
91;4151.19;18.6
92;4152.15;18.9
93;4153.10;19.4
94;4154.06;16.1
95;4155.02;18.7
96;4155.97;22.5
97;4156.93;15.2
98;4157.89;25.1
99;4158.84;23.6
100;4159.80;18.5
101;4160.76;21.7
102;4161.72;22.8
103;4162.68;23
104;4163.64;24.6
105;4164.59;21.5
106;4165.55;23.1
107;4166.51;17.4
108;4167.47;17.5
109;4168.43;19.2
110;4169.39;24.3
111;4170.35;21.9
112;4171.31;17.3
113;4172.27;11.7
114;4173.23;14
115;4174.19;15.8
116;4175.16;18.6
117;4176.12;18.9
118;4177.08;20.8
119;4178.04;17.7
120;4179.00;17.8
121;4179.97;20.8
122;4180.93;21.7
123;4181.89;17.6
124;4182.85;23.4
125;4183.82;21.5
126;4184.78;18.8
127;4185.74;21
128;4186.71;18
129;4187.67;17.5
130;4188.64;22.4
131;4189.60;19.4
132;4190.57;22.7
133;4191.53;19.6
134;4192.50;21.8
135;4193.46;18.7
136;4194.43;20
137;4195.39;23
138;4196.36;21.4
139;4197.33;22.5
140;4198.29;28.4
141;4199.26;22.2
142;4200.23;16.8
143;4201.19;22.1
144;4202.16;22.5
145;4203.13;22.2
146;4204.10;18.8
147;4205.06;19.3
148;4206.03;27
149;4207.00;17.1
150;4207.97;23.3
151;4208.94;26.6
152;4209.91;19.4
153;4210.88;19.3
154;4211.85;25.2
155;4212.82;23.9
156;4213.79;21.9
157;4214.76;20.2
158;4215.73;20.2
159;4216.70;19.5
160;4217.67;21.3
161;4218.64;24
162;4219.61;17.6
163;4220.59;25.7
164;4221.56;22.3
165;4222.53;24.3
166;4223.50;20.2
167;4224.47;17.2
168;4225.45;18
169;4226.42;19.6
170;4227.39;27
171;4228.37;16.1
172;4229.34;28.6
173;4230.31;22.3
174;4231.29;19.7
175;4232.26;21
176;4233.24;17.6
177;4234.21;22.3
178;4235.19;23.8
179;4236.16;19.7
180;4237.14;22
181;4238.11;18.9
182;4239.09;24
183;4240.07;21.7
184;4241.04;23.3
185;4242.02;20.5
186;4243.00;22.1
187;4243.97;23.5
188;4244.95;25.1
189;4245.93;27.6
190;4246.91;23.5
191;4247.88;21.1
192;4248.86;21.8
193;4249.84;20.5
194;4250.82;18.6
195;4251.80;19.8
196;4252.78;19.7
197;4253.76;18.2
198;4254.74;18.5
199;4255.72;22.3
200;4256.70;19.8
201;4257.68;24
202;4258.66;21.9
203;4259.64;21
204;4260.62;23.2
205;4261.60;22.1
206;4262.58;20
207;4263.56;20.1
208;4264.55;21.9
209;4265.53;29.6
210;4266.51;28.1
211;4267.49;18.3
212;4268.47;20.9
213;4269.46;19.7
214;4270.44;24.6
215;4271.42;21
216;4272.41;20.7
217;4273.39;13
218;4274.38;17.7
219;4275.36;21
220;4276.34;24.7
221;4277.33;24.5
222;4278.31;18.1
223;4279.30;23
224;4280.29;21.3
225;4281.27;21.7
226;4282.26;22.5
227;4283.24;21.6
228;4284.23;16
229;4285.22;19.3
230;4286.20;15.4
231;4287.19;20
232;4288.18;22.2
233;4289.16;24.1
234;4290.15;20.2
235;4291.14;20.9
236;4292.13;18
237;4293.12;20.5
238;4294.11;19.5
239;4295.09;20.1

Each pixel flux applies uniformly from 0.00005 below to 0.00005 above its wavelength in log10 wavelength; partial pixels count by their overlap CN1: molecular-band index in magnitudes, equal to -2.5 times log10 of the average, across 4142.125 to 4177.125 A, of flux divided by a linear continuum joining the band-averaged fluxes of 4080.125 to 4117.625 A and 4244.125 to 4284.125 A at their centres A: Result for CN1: 0.06 mag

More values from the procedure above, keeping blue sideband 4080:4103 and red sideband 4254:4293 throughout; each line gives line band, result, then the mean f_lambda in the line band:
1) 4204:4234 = -0.029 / 21.5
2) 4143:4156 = 0.089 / 19.1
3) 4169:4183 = 0.116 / 18.7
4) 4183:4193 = 0.024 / 20.4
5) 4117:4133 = 0.012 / 20.4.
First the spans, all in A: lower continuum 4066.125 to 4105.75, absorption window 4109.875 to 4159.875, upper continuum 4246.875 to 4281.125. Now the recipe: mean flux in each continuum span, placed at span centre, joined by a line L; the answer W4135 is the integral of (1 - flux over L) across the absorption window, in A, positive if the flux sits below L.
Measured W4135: 0.8 A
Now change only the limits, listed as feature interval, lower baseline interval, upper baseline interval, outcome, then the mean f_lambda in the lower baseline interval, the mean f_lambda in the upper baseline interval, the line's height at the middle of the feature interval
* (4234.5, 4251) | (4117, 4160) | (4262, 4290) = -1.2 A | 20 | 21.1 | 20.8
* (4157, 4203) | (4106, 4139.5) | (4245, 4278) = 1.1 A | 20.5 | 21.5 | 20.9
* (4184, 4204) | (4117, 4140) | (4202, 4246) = 0.2 A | 20.2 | 21.8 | 21.3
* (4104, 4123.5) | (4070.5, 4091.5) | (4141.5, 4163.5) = -0.2 A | 20.7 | 20.1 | 20.4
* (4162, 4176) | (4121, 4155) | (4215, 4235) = 0.6 A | 19.7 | 21.3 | 20.3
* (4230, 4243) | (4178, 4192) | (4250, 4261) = -0.5 A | 20.1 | 20.6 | 20.5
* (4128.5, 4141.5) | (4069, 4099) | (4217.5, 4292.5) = 0.5 A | 20.6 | 21.3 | 20.8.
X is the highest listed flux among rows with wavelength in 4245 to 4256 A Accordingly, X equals 27.6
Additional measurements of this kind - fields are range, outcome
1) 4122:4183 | 28.6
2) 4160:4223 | 28.4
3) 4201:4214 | 27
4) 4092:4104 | 25.8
